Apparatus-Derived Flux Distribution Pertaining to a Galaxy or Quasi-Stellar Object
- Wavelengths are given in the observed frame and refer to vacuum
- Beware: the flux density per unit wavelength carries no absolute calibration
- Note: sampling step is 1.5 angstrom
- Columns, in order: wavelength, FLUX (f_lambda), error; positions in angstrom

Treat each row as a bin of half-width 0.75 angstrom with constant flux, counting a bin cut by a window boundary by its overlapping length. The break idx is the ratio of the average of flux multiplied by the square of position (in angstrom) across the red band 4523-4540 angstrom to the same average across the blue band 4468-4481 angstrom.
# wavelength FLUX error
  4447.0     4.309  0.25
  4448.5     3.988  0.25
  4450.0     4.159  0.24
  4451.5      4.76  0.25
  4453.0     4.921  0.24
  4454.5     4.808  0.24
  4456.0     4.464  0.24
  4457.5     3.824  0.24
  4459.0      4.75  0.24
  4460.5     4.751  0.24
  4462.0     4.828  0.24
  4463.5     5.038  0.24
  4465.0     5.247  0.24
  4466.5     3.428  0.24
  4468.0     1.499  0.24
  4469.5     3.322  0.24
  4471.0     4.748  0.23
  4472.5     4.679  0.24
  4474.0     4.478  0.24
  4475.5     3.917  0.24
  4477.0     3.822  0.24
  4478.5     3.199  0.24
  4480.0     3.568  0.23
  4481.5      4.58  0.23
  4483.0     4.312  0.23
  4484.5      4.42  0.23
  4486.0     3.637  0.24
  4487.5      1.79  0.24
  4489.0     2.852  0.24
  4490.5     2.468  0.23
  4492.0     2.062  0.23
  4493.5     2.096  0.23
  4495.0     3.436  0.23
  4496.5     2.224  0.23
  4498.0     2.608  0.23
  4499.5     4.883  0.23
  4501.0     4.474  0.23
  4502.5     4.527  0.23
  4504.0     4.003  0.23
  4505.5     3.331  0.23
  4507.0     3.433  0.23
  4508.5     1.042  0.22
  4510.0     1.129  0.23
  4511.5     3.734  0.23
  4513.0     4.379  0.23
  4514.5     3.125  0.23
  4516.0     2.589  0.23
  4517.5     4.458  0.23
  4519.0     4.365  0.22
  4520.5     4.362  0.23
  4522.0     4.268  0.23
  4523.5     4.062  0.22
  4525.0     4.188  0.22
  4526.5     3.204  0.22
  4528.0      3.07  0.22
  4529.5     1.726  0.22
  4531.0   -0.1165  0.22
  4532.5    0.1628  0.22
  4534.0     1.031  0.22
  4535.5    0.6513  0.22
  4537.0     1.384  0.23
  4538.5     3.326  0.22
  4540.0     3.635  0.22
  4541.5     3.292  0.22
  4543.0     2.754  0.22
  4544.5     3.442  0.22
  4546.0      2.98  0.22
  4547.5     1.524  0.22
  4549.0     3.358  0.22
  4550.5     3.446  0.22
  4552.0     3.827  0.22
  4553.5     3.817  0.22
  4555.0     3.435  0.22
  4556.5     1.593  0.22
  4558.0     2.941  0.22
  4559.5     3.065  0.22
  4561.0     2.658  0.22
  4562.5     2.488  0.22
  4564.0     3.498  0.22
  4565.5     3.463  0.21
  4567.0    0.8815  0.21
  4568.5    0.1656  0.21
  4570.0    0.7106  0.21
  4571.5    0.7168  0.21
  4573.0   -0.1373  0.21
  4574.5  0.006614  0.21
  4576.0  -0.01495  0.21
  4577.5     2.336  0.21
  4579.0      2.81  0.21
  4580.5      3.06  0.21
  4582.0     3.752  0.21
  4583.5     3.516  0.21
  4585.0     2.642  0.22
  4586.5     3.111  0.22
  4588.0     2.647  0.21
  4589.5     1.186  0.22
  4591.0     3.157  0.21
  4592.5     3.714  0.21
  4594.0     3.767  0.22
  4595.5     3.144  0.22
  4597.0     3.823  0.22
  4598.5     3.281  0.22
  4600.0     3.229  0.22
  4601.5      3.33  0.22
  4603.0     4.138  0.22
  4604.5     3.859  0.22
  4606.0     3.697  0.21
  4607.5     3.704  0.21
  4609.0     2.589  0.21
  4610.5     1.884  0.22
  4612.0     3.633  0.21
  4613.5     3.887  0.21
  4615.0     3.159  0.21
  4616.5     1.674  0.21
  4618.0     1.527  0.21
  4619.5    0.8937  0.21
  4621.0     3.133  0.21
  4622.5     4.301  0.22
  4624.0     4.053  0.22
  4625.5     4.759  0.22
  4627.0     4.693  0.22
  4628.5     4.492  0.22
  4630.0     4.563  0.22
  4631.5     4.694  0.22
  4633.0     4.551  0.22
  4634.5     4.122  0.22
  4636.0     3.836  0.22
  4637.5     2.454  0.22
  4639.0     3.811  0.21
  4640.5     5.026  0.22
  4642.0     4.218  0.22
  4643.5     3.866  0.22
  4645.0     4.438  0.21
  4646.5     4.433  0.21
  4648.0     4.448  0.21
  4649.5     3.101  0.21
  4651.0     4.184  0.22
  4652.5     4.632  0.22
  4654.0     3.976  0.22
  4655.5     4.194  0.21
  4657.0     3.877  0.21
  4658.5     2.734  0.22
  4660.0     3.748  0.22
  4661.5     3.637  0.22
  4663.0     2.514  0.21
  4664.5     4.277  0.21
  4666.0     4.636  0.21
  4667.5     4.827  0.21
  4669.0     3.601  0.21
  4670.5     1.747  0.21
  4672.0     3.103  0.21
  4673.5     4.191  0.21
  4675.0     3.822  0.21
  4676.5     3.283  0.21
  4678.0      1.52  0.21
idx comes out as 0.6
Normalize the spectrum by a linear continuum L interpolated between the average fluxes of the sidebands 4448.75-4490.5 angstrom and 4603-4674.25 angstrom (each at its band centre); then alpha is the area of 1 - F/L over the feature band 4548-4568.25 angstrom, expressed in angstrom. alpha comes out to 5.2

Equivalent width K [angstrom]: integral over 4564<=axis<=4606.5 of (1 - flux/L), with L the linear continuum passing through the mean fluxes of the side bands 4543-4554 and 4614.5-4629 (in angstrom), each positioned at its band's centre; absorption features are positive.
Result 9.2 angstrom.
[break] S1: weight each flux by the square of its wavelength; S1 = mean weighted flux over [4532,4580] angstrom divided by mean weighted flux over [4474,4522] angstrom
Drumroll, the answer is 0.7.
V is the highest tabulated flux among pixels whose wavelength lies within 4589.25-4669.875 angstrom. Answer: 5.026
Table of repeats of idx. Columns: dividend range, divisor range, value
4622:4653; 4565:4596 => 2.05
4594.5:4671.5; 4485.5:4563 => 1.31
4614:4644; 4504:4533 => 1.28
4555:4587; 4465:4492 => 0.61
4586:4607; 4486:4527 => 1.04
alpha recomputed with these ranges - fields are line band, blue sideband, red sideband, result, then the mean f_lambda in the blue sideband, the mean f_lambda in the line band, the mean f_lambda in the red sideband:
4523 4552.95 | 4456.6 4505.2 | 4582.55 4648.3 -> 9.0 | 3.73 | 2.54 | 3.52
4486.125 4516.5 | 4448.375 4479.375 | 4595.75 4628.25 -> 7.3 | 4.22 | 3.03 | 3.31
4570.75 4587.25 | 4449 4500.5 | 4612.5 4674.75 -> 7.8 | 3.82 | 1.98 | 3.76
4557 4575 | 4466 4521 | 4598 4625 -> 8.4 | 3.43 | 1.73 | 3.12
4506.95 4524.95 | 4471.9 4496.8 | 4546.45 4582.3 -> -3.3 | 3.4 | 3.44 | 2.21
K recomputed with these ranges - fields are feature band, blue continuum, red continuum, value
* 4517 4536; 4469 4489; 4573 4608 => 4.03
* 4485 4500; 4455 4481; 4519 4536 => 2.81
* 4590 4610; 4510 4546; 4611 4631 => -0.80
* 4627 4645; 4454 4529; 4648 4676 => -2.26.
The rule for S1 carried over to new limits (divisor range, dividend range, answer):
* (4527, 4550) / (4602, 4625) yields 1.47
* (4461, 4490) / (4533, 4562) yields 0.73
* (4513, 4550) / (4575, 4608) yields 1.11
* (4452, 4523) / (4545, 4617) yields 0.76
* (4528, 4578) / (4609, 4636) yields 1.75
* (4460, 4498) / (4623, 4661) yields 1.23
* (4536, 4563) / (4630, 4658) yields 1.46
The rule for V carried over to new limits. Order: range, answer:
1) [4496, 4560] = 4.883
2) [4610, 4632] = 4.759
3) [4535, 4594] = 3.827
